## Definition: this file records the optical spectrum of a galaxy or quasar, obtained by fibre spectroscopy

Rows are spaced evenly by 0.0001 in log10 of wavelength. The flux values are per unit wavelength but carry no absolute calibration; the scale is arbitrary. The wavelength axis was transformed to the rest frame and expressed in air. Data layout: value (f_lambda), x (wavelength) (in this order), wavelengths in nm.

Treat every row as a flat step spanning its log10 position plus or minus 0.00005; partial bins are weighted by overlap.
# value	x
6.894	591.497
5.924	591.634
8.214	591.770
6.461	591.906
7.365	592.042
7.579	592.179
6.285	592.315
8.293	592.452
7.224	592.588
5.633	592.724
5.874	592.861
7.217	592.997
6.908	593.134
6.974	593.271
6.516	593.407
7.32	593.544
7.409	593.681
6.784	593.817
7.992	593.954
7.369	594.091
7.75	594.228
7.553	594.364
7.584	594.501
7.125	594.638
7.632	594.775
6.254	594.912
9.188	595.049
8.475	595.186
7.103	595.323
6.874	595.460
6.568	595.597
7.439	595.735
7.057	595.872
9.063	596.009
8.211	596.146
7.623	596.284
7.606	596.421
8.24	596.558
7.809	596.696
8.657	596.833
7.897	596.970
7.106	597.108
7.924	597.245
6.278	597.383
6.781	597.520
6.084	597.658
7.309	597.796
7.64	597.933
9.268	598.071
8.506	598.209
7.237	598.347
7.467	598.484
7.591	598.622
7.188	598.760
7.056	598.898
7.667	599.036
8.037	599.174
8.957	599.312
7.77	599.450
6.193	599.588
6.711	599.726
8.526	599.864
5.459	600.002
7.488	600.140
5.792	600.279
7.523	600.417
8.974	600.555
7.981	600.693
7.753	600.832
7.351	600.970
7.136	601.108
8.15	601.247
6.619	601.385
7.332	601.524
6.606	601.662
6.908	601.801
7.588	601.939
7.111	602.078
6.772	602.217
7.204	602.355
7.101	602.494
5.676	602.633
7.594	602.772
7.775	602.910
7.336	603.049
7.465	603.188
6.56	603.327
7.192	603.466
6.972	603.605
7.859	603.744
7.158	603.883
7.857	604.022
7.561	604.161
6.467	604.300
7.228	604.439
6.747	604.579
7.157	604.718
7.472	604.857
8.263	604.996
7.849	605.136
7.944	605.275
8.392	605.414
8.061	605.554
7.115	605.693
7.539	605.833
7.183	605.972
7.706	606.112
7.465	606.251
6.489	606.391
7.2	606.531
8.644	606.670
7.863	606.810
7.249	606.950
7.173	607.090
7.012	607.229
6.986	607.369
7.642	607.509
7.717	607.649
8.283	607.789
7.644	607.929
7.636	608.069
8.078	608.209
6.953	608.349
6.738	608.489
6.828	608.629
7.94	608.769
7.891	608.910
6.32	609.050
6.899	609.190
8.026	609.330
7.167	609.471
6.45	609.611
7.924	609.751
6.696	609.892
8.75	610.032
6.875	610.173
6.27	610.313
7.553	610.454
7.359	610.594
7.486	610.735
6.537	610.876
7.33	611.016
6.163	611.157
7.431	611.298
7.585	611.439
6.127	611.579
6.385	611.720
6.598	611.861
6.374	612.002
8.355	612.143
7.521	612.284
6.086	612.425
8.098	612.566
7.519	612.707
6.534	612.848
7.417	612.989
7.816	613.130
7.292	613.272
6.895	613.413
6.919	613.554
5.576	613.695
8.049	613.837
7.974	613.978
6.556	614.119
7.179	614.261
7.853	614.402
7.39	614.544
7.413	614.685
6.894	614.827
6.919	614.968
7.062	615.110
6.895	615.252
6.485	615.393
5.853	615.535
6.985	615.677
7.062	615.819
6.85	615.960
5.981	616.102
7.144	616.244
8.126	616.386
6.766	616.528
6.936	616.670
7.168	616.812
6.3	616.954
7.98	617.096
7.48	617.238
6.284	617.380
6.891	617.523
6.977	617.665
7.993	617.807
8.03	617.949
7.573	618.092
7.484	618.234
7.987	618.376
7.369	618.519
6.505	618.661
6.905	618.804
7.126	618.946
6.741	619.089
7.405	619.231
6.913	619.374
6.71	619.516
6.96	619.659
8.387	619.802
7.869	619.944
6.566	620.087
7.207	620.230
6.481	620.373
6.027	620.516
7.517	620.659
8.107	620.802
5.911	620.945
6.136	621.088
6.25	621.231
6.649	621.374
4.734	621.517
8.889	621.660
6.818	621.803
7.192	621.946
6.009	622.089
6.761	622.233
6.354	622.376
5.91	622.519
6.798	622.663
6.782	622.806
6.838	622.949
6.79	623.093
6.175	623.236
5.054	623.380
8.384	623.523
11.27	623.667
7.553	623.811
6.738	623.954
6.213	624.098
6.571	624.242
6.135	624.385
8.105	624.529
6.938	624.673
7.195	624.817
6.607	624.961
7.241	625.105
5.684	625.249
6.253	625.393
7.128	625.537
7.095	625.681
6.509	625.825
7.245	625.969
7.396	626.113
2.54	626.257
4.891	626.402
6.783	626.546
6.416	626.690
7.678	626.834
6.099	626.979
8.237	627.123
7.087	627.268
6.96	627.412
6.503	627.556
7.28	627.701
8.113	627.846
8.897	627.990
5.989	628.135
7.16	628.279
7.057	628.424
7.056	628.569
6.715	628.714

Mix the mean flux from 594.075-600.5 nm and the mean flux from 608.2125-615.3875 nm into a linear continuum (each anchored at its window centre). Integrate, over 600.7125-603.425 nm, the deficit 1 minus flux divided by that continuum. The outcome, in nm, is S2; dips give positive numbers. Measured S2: 0.08 nm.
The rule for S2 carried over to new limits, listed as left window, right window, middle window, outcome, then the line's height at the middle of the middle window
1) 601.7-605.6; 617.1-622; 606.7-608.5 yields -0.06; 7.26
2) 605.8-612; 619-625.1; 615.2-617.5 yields 0.06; 7.07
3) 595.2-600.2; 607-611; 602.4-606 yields 0.02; 7.4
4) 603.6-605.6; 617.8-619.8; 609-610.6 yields 0.05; 7.45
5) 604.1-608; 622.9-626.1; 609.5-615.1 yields 0.15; 7.33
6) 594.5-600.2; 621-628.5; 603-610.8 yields -0.12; 7.28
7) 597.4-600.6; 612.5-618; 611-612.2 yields 0.05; 7.18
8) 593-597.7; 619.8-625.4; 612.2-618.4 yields -0.10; 7.02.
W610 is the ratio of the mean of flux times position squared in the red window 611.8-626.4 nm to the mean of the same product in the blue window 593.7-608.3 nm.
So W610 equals 0.99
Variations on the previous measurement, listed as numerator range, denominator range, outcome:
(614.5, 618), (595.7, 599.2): 0.98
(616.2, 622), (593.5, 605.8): 1.01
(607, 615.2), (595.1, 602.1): 1.00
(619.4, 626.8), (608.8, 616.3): 0.99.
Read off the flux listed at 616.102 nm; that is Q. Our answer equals 5.981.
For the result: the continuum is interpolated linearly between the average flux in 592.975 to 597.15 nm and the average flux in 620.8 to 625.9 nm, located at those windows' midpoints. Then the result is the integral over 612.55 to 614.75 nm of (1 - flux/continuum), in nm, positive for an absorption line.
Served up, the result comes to -0.06 nm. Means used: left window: 7.53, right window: 6.81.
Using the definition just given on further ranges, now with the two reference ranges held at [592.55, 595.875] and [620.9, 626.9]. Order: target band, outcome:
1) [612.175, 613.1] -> -0.05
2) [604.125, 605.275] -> -0.06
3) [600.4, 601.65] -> -0.09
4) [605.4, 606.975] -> -0.13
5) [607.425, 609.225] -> -0.12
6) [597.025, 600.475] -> -0.11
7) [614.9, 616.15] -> 0.03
